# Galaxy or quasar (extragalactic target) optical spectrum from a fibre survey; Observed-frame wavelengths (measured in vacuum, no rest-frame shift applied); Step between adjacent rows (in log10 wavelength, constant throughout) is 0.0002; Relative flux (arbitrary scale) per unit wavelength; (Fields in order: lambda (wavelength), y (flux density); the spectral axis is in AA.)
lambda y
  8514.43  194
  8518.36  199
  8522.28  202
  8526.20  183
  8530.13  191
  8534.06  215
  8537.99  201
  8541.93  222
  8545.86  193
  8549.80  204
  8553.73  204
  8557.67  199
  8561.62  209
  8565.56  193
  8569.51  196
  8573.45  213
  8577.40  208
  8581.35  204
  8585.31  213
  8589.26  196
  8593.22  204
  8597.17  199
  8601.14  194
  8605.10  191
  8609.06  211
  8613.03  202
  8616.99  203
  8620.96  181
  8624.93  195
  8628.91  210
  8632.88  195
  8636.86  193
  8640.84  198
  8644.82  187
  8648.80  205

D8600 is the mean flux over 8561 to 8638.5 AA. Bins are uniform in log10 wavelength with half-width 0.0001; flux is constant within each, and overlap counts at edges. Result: 200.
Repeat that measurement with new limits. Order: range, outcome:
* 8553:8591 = 204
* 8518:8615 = 202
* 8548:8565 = 203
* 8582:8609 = 201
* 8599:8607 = 192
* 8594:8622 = 198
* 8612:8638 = 197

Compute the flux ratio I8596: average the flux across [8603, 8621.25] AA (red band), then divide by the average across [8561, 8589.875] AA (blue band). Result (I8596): 0.98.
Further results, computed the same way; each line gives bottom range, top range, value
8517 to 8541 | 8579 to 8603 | 1.01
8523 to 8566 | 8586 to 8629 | 0.99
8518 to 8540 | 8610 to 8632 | 1.00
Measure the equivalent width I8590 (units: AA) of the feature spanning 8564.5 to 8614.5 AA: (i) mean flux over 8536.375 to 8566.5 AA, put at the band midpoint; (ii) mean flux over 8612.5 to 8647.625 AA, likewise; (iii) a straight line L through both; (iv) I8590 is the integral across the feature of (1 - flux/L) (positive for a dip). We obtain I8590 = -0.5 AA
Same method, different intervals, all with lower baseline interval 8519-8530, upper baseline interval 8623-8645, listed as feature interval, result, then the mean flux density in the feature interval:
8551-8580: -1.28 AA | 203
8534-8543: -0.82 AA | 211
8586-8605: -0.28 AA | 199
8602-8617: -0.37 AA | 201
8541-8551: -0.57 AA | 205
